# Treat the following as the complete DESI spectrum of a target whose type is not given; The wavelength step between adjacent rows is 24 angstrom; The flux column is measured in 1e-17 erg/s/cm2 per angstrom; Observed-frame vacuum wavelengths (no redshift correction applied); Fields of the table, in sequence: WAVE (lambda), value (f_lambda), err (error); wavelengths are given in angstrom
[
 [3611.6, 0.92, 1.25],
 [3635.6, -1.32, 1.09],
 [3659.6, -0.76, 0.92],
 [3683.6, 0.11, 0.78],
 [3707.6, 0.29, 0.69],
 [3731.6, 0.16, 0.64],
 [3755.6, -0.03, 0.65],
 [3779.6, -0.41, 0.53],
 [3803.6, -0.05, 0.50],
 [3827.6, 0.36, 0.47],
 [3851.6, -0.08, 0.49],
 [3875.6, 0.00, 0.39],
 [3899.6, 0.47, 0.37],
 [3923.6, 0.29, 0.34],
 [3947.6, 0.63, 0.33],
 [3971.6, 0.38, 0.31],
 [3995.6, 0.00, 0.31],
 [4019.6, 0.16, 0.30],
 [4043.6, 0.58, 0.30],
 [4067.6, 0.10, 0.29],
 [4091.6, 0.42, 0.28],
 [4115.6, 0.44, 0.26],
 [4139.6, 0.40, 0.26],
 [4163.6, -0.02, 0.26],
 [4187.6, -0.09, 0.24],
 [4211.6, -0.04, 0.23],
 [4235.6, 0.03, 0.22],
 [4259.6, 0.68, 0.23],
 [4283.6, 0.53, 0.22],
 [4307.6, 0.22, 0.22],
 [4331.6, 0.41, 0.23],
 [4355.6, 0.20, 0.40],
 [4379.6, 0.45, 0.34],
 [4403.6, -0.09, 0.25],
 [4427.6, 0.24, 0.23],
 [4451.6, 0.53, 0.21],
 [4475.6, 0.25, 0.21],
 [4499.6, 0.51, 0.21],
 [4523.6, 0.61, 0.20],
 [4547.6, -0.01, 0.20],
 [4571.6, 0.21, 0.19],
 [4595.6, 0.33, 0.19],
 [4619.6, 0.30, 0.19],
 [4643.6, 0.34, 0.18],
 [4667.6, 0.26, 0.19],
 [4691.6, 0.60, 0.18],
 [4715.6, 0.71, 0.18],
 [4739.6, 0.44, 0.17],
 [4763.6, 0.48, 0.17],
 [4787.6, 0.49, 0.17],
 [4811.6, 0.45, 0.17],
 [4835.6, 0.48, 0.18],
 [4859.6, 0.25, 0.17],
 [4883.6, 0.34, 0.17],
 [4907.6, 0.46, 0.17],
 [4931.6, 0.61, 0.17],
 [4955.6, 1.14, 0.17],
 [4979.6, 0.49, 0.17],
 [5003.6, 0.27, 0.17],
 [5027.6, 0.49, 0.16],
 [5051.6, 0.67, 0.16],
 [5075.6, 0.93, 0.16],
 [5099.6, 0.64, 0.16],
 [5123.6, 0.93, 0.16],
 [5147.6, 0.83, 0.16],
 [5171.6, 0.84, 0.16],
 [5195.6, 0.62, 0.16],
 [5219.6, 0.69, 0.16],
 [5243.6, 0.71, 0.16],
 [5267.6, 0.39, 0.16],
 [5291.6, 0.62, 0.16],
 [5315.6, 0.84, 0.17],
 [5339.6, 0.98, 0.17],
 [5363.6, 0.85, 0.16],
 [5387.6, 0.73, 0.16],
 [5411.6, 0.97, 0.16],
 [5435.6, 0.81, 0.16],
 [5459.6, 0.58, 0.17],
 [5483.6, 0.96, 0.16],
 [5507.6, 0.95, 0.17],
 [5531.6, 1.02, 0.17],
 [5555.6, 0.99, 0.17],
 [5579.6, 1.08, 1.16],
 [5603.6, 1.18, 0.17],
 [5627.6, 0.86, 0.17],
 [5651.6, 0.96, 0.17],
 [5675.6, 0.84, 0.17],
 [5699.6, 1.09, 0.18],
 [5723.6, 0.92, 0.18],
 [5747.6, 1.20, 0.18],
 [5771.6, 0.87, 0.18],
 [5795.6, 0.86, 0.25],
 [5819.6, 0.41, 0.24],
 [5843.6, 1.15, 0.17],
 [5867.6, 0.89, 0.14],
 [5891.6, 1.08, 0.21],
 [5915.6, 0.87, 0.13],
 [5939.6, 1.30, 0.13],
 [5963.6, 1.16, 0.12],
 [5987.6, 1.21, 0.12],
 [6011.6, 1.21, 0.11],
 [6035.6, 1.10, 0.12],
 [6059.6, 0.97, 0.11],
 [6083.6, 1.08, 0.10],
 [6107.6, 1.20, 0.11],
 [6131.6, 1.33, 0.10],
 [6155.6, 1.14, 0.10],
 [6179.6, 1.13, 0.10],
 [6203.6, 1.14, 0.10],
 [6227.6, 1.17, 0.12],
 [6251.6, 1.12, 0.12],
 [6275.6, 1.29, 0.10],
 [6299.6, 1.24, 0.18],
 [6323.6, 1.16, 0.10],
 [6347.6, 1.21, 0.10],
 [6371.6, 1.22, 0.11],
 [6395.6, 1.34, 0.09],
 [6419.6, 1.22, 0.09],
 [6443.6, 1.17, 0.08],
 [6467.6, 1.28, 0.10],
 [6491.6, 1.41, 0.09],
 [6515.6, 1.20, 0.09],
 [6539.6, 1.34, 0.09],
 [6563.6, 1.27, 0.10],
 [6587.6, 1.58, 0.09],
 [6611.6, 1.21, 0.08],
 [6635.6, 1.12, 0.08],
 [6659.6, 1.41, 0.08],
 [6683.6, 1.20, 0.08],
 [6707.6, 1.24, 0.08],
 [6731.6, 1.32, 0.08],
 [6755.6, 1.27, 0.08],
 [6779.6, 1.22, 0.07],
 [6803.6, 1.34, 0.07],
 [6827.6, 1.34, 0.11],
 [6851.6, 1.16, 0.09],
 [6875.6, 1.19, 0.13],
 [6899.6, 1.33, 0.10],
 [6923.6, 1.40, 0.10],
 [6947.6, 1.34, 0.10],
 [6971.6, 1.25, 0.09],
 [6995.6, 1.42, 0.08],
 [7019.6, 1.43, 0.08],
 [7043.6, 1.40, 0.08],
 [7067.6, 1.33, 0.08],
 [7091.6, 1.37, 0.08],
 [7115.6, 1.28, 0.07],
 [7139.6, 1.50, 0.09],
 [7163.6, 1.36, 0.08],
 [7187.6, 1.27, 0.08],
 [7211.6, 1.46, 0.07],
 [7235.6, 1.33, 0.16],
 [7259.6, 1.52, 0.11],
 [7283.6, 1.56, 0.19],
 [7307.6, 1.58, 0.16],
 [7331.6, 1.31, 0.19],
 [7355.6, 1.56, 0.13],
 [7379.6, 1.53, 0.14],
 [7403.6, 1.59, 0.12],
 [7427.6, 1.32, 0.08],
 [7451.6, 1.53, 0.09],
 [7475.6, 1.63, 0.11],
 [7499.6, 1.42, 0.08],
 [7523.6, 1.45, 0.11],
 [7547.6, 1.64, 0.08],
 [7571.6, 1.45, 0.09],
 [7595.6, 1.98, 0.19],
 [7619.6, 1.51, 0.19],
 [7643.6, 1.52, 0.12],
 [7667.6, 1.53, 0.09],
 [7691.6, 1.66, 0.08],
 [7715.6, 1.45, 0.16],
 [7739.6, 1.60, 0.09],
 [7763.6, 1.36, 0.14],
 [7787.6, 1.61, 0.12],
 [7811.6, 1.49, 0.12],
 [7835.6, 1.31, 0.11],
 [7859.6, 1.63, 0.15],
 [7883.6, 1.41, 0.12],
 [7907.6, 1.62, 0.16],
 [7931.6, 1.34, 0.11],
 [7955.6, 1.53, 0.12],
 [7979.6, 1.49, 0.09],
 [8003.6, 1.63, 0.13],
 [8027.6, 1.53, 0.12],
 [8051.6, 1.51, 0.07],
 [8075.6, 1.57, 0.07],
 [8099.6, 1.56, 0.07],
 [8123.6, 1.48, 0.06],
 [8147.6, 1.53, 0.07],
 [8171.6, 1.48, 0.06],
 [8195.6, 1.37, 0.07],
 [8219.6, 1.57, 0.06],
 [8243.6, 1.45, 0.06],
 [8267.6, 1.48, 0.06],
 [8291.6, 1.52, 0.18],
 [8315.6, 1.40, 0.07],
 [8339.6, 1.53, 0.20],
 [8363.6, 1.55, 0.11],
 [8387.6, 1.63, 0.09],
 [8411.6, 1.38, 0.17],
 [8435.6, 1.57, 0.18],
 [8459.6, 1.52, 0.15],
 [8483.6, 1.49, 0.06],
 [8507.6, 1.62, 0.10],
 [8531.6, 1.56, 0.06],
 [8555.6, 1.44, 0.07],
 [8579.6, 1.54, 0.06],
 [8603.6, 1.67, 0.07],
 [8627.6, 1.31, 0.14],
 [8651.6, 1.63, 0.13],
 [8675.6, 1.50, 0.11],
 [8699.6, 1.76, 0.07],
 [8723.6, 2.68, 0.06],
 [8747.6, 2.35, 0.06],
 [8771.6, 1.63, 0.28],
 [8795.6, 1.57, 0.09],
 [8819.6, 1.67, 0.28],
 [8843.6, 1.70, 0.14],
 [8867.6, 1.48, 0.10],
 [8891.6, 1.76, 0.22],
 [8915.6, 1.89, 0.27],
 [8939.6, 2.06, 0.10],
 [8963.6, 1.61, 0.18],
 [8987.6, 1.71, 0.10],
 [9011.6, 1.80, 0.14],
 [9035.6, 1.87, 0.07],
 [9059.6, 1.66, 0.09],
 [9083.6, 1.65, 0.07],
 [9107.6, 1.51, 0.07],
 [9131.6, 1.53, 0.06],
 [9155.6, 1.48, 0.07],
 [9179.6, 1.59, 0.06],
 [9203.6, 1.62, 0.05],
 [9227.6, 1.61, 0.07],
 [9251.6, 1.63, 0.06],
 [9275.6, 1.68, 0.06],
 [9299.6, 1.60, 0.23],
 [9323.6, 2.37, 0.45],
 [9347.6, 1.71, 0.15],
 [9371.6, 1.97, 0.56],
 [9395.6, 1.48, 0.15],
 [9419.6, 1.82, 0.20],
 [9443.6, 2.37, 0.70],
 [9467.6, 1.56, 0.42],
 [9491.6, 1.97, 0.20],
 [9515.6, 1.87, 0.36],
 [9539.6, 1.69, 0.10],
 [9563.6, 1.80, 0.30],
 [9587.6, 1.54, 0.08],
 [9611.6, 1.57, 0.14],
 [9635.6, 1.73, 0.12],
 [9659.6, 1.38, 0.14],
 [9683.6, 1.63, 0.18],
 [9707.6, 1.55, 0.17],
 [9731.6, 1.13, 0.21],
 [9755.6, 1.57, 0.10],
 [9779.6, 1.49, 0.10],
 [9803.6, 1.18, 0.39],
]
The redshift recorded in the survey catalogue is 0.329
